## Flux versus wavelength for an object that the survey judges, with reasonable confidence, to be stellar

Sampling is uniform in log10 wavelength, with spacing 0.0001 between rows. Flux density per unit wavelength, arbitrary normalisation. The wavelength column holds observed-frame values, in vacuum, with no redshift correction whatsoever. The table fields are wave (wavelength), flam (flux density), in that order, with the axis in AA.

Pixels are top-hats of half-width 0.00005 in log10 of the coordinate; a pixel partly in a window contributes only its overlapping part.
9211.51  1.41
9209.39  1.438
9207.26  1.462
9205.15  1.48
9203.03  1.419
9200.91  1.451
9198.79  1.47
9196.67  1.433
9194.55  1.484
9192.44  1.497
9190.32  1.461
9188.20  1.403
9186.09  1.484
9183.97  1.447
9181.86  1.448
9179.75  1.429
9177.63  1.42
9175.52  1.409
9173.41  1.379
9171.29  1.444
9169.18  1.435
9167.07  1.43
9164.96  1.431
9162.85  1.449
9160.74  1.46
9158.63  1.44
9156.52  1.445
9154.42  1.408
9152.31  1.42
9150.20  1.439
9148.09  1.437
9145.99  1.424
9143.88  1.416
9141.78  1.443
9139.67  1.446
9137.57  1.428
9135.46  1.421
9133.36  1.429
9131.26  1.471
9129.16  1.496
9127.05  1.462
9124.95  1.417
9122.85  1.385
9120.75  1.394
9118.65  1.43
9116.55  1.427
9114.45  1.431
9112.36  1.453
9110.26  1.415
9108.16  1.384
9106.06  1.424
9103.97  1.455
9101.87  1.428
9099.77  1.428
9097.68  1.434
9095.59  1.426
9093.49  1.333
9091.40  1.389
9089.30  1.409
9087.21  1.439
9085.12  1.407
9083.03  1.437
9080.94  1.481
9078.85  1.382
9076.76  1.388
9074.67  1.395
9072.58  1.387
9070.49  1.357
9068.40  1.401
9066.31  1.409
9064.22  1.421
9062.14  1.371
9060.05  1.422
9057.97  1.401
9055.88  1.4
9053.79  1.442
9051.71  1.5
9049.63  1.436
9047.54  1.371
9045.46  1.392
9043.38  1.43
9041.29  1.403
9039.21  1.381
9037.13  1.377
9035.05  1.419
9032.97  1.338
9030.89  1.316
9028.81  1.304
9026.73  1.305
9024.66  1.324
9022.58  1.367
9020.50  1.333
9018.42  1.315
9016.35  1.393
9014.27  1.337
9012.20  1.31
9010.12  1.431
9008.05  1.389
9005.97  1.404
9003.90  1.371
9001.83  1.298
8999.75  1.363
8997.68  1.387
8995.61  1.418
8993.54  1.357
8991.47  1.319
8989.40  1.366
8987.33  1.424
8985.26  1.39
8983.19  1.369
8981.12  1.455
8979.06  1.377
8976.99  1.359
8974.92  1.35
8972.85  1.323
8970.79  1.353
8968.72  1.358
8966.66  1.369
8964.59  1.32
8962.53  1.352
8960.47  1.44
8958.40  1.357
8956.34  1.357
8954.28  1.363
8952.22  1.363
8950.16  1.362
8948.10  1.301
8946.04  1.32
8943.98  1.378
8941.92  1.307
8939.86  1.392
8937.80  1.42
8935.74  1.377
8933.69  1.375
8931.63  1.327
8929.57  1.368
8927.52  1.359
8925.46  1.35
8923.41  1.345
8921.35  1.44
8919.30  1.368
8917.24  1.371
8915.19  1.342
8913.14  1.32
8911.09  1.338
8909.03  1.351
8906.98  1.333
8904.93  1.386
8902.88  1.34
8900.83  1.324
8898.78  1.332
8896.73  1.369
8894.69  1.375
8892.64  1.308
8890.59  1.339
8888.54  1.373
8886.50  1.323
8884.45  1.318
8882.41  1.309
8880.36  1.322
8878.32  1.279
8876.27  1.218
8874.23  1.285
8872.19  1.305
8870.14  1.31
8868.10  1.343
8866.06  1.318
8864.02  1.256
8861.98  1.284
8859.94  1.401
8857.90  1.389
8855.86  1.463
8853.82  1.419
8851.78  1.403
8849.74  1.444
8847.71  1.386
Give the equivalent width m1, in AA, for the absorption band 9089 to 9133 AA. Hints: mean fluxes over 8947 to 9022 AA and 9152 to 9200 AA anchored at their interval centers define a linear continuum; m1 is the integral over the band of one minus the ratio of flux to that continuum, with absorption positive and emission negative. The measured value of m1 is -0.27 AA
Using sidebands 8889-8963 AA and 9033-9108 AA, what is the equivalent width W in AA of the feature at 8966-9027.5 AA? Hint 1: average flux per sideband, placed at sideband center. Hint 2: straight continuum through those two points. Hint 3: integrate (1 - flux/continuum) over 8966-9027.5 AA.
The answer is 0.83 AA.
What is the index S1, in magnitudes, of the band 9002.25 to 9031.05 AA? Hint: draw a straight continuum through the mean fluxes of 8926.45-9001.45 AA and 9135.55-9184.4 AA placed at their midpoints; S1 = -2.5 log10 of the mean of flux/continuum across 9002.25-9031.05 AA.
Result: 0.03 mag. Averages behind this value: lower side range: 1.37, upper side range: 1.43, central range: 1.35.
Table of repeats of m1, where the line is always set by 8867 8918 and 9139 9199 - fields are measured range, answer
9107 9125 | 0.0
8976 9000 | -0.3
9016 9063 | 0.2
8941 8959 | 0.1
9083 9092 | -0.1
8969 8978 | 0.1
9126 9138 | -0.2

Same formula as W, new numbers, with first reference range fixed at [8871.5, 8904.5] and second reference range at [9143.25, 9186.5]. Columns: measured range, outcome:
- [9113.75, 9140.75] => -0.31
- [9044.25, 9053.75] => -0.28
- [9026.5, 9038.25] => 0.28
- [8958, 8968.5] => -0.12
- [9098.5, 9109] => -0.13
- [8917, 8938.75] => -0.57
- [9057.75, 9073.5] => -0.04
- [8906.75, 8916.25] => -0.04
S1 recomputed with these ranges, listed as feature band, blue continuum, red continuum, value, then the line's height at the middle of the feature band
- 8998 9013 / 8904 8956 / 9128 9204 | 0.01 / 1.38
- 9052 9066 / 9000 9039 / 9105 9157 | -0.03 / 1.38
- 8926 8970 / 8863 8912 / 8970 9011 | -0.01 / 1.35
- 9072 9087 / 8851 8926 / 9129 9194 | 0.00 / 1.41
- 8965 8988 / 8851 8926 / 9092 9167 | 0.00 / 1.37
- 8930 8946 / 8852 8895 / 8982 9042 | -0.02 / 1.35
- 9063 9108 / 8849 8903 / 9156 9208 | 0.00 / 1.41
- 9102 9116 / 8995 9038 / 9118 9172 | -0.01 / 1.41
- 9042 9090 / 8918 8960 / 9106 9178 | -0.01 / 1.4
